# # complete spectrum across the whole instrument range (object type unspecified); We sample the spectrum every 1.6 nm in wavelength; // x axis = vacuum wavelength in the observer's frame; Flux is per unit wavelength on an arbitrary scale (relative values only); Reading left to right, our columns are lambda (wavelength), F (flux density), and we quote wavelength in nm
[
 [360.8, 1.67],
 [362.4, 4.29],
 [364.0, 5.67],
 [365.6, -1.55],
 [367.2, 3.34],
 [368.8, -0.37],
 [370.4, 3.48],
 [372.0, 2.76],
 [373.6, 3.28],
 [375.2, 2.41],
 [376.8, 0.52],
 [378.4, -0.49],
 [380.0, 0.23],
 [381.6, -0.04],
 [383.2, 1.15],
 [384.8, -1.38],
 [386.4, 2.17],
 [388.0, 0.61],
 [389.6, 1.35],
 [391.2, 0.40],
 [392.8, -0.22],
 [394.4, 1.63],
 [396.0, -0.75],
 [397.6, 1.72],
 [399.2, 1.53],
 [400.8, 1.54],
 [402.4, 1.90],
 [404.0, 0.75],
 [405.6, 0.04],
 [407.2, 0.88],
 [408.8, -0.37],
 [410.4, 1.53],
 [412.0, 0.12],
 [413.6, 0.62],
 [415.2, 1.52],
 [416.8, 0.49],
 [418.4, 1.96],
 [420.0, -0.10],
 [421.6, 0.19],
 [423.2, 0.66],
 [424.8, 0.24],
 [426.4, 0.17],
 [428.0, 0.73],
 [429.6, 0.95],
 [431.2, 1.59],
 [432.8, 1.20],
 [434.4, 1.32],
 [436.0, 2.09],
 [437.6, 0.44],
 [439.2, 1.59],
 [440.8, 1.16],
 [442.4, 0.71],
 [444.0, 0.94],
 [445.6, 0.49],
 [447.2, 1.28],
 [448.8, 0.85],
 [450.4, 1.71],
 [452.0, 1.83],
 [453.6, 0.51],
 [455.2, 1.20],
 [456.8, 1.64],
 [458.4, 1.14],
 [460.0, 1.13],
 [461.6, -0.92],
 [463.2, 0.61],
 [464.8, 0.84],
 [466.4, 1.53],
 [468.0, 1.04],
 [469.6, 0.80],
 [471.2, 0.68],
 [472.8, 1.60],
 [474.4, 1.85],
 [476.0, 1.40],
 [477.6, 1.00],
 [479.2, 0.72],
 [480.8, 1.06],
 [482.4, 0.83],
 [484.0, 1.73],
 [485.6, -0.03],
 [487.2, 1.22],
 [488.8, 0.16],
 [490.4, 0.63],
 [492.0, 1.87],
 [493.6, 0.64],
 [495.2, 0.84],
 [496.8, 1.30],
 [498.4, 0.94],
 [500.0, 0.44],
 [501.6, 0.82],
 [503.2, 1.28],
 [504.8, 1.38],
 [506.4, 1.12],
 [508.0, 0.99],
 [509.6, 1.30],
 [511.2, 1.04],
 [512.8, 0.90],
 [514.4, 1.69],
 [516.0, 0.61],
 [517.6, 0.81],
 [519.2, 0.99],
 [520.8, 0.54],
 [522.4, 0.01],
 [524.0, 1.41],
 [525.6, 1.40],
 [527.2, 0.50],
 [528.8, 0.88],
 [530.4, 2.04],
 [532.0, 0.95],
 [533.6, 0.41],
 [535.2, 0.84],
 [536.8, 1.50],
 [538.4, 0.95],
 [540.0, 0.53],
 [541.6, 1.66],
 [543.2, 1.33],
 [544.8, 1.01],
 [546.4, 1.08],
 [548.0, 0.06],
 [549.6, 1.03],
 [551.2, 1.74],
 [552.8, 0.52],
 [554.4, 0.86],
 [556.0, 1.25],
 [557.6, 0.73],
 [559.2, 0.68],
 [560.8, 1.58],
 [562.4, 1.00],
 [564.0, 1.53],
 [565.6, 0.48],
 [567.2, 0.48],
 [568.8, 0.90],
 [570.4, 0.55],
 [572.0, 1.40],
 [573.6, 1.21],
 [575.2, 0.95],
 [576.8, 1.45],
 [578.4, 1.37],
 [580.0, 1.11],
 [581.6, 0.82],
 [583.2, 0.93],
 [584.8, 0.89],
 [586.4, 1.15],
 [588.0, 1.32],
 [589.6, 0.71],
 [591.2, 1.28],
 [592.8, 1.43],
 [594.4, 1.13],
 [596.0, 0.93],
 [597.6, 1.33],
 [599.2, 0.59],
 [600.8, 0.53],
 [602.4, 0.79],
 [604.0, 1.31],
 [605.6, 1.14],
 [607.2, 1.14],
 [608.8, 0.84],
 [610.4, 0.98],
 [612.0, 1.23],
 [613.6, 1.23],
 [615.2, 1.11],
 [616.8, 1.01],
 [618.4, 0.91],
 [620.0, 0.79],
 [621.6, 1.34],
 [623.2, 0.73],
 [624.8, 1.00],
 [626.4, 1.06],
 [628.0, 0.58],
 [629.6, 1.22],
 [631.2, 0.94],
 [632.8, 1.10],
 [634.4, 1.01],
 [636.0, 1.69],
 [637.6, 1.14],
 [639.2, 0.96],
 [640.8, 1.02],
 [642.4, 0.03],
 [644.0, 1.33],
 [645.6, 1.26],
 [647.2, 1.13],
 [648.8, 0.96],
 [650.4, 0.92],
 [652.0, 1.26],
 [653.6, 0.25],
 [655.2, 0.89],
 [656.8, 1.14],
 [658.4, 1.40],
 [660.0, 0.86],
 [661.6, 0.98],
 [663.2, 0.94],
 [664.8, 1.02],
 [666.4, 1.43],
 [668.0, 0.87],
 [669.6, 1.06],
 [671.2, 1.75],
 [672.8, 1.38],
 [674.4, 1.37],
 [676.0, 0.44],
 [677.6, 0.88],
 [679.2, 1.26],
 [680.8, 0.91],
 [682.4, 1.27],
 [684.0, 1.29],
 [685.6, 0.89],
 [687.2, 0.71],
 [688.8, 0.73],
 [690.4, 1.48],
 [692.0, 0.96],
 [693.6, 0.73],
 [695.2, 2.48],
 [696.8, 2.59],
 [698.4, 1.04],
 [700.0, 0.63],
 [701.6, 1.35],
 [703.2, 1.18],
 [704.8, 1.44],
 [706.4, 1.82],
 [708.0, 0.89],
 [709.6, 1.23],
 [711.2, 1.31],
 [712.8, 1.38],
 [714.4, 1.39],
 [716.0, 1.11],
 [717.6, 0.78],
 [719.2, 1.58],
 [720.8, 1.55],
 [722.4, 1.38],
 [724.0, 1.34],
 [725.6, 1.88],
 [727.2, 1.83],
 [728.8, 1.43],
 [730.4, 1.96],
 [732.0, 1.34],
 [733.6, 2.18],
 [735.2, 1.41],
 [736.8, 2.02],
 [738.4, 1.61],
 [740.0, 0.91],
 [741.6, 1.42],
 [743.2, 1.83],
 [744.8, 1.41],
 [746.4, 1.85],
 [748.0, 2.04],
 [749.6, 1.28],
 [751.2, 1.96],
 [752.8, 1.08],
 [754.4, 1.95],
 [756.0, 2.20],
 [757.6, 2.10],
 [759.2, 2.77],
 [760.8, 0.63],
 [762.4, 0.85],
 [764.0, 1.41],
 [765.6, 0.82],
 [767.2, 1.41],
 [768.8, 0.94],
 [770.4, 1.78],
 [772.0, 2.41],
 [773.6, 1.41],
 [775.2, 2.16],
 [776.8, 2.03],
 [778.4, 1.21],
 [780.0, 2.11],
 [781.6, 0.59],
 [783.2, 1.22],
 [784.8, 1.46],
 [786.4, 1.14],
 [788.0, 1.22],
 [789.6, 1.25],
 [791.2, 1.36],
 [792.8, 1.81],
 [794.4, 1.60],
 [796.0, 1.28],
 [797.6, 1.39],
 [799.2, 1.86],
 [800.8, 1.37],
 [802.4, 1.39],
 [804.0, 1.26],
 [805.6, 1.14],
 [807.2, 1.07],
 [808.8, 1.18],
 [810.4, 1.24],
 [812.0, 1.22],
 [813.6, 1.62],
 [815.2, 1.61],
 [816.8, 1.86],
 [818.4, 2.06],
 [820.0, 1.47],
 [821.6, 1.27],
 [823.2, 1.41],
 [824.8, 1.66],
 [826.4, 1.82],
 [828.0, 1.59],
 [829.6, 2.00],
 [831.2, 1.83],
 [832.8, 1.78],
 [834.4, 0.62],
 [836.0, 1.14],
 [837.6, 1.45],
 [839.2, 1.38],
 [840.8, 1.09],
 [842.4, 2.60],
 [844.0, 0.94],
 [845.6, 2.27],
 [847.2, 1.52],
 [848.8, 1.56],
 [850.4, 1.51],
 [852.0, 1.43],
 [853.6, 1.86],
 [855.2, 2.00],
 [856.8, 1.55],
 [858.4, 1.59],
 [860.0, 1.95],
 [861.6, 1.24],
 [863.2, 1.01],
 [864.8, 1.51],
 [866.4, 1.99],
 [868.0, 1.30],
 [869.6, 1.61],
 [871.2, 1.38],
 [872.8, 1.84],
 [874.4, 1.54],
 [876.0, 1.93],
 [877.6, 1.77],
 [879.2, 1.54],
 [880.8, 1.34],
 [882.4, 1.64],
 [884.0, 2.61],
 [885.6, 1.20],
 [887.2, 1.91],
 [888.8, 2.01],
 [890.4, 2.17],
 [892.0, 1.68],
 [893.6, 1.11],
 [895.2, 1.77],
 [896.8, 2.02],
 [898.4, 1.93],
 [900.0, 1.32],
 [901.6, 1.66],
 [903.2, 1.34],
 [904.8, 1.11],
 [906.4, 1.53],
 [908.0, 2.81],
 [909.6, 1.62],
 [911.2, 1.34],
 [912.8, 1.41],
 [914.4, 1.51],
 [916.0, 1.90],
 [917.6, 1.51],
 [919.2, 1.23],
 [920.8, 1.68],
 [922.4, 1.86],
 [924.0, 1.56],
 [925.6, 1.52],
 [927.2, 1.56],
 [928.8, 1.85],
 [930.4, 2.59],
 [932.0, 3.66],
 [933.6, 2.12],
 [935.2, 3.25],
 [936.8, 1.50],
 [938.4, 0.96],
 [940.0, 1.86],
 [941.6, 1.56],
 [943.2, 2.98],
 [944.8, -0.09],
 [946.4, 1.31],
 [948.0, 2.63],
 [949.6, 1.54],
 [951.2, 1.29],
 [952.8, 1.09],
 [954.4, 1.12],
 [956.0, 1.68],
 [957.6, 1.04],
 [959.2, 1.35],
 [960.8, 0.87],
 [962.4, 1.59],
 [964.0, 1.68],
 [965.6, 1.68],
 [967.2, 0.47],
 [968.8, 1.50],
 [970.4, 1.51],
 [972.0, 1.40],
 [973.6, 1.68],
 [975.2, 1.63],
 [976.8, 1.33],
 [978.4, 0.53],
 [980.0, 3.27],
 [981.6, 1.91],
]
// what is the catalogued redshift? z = 0.866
